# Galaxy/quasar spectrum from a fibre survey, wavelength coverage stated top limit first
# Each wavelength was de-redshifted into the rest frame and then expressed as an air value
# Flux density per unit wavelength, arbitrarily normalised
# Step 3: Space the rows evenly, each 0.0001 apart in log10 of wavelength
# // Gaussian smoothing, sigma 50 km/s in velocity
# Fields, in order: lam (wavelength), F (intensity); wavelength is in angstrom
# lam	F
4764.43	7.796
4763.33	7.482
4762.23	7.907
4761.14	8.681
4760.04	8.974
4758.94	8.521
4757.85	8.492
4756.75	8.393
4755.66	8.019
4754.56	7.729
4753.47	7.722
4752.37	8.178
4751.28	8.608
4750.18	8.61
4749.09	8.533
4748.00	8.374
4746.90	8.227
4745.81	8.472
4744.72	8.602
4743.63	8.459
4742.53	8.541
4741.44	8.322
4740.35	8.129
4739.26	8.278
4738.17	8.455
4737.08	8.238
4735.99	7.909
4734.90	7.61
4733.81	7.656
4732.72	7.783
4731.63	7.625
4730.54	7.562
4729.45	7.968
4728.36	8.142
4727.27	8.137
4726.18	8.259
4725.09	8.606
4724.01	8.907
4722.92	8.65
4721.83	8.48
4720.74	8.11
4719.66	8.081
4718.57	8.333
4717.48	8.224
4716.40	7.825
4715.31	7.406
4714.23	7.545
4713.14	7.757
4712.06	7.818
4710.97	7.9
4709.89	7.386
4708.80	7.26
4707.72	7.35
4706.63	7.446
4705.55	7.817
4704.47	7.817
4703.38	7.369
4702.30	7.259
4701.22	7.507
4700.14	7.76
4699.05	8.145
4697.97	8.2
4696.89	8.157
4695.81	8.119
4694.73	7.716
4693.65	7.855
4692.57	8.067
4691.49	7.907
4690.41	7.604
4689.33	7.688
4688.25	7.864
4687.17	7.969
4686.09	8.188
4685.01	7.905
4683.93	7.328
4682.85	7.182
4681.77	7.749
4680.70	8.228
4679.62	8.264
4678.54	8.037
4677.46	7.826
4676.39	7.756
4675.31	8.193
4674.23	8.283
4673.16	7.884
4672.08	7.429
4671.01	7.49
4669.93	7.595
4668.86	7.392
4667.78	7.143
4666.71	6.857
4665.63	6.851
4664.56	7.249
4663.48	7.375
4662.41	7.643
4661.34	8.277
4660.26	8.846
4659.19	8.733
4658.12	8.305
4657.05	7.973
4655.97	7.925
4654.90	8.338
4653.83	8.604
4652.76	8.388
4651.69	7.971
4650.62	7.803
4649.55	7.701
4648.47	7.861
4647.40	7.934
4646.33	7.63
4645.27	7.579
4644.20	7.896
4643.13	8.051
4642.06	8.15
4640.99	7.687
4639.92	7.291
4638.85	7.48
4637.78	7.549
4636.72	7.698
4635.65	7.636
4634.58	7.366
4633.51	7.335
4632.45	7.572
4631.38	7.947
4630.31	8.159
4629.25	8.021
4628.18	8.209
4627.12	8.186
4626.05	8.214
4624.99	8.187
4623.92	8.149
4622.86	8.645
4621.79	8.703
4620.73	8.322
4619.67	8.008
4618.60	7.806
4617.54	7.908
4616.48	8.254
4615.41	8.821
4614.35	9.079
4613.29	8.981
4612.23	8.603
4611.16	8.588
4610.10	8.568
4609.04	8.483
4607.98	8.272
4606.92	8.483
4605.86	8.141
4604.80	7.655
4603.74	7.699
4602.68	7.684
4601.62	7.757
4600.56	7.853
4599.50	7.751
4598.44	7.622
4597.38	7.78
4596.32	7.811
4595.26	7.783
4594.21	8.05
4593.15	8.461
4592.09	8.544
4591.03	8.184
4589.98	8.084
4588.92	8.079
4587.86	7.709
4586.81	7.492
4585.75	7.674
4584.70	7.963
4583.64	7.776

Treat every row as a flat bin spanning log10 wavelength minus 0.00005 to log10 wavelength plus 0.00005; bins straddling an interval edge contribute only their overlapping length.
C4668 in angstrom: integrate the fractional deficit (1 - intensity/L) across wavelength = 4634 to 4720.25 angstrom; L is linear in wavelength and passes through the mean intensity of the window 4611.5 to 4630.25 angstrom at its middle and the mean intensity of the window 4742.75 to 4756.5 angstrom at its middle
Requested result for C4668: 5.6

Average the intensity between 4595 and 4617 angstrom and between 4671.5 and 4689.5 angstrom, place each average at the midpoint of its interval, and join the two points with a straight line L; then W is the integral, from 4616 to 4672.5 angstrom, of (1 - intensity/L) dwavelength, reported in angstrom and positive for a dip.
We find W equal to 1.0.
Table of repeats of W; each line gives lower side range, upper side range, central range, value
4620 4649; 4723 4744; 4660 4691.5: 1.1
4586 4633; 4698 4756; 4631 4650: 1.0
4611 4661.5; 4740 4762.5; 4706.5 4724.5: 0.8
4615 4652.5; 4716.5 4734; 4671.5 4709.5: 1.3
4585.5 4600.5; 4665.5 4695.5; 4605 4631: -1.6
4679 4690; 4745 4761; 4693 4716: 0.8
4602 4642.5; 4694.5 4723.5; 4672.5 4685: 0.1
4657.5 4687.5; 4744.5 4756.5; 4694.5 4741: 0.8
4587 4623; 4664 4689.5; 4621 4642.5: 0.2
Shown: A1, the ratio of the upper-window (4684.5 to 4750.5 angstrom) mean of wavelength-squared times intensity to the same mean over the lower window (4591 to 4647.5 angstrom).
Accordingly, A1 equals 1.0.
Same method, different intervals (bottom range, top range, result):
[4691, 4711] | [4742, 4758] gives 1.10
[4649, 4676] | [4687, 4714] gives 1.00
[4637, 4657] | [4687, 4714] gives 1.01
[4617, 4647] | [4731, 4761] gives 1.09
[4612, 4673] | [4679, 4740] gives 1.02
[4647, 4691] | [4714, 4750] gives 1.07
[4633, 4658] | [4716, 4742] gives 1.08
